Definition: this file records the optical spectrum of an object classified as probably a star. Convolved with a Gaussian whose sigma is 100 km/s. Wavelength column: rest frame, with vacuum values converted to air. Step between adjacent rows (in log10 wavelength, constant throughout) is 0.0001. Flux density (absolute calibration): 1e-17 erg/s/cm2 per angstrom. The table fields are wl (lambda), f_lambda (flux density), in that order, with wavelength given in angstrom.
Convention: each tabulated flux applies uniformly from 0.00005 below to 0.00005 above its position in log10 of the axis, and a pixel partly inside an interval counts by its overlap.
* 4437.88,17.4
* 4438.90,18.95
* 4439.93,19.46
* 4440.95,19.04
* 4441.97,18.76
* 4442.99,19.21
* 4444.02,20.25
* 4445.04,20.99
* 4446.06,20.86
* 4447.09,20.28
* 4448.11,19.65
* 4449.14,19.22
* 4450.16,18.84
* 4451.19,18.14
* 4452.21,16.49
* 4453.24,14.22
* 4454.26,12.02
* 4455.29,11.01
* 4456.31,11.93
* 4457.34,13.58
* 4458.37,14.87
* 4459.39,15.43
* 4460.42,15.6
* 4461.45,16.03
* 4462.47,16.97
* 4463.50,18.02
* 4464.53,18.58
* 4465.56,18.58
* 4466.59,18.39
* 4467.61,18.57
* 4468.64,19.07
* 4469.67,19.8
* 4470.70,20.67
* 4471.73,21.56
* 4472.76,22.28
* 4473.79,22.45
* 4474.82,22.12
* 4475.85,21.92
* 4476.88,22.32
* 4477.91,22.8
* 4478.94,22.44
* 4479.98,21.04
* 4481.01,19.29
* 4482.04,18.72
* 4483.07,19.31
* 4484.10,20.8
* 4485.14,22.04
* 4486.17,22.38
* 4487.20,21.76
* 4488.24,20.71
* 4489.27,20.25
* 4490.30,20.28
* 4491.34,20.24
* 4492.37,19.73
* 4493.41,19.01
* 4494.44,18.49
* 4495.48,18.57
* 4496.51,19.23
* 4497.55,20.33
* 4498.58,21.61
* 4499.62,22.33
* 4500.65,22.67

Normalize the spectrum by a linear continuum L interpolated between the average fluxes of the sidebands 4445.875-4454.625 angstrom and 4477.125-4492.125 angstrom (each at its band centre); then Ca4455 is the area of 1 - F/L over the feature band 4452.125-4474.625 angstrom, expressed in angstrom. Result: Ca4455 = 2.2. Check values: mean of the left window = 17.7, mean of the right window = 20.9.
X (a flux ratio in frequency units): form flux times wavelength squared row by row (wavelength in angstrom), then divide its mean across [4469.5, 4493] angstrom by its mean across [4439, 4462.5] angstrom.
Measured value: 1.25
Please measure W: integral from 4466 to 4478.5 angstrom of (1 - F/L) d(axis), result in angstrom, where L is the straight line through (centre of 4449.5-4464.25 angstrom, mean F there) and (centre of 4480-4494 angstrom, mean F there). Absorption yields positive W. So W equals -2.1 angstrom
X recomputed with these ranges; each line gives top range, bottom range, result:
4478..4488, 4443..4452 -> 1.08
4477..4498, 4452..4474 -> 1.21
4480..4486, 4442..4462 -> 1.22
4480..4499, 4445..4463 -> 1.26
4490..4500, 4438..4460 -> 1.18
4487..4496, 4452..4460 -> 1.48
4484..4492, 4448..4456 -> 1.34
